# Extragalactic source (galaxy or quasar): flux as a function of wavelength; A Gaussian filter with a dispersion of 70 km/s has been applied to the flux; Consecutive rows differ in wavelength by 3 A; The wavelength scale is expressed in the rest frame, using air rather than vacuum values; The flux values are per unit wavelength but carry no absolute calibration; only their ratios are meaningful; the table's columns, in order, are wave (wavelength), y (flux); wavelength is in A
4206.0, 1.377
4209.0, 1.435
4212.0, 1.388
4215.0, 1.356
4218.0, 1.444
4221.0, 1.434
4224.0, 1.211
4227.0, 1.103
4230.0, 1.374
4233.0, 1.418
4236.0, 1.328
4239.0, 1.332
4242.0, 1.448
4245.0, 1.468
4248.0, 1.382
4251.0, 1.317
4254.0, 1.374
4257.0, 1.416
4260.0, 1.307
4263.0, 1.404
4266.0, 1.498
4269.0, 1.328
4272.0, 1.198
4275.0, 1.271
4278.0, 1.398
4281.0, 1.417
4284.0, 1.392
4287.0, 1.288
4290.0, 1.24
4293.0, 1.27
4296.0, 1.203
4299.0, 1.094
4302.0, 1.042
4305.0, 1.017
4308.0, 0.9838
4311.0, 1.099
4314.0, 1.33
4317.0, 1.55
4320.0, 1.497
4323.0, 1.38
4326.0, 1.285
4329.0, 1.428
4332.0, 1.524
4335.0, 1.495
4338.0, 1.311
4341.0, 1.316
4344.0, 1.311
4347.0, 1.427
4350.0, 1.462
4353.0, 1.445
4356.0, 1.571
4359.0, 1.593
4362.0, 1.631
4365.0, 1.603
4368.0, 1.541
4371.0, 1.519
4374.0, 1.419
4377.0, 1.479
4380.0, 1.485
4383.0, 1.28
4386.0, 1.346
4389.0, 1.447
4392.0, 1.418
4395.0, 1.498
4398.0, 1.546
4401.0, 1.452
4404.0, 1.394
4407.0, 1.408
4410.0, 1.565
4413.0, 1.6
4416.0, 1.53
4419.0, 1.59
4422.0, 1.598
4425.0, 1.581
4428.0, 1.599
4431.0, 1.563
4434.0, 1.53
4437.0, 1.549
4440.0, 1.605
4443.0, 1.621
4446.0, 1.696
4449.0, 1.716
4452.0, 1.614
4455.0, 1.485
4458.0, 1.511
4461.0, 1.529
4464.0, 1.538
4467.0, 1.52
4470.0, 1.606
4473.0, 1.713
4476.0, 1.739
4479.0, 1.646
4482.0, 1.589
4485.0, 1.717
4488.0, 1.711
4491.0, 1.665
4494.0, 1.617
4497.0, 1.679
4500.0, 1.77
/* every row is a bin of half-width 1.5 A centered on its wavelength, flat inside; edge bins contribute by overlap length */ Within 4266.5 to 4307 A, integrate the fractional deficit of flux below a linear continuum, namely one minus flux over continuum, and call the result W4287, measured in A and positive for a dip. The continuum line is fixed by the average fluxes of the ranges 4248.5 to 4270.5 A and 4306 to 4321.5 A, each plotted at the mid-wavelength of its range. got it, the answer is 2.6 A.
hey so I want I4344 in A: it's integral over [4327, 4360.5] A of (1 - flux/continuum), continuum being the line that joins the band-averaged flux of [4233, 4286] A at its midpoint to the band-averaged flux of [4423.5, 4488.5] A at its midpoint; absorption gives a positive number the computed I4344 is 0.7 A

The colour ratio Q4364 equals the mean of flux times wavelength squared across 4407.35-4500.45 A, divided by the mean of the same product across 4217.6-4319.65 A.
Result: 1.3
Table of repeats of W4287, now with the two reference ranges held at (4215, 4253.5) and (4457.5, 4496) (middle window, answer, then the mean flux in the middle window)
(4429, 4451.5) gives -0.36 A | 1.61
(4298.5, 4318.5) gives 3.84 A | 1.16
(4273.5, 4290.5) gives 0.83 A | 1.34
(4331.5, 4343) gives 0.57 A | 1.4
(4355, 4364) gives -0.63 A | 1.6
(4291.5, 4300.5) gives 1.49 A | 1.19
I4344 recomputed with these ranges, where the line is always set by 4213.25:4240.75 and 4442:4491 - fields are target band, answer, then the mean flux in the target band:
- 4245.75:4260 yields -0.05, 1.37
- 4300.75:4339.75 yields 3.86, 1.3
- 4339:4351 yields 0.85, 1.37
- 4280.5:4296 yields 1.15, 1.3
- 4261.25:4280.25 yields 0.49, 1.35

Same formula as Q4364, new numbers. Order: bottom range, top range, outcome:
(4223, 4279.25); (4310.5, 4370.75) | 1.12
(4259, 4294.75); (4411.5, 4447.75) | 1.28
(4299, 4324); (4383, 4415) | 1.24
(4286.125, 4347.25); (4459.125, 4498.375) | 1.37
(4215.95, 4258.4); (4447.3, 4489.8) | 1.32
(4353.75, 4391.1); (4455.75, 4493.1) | 1.14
